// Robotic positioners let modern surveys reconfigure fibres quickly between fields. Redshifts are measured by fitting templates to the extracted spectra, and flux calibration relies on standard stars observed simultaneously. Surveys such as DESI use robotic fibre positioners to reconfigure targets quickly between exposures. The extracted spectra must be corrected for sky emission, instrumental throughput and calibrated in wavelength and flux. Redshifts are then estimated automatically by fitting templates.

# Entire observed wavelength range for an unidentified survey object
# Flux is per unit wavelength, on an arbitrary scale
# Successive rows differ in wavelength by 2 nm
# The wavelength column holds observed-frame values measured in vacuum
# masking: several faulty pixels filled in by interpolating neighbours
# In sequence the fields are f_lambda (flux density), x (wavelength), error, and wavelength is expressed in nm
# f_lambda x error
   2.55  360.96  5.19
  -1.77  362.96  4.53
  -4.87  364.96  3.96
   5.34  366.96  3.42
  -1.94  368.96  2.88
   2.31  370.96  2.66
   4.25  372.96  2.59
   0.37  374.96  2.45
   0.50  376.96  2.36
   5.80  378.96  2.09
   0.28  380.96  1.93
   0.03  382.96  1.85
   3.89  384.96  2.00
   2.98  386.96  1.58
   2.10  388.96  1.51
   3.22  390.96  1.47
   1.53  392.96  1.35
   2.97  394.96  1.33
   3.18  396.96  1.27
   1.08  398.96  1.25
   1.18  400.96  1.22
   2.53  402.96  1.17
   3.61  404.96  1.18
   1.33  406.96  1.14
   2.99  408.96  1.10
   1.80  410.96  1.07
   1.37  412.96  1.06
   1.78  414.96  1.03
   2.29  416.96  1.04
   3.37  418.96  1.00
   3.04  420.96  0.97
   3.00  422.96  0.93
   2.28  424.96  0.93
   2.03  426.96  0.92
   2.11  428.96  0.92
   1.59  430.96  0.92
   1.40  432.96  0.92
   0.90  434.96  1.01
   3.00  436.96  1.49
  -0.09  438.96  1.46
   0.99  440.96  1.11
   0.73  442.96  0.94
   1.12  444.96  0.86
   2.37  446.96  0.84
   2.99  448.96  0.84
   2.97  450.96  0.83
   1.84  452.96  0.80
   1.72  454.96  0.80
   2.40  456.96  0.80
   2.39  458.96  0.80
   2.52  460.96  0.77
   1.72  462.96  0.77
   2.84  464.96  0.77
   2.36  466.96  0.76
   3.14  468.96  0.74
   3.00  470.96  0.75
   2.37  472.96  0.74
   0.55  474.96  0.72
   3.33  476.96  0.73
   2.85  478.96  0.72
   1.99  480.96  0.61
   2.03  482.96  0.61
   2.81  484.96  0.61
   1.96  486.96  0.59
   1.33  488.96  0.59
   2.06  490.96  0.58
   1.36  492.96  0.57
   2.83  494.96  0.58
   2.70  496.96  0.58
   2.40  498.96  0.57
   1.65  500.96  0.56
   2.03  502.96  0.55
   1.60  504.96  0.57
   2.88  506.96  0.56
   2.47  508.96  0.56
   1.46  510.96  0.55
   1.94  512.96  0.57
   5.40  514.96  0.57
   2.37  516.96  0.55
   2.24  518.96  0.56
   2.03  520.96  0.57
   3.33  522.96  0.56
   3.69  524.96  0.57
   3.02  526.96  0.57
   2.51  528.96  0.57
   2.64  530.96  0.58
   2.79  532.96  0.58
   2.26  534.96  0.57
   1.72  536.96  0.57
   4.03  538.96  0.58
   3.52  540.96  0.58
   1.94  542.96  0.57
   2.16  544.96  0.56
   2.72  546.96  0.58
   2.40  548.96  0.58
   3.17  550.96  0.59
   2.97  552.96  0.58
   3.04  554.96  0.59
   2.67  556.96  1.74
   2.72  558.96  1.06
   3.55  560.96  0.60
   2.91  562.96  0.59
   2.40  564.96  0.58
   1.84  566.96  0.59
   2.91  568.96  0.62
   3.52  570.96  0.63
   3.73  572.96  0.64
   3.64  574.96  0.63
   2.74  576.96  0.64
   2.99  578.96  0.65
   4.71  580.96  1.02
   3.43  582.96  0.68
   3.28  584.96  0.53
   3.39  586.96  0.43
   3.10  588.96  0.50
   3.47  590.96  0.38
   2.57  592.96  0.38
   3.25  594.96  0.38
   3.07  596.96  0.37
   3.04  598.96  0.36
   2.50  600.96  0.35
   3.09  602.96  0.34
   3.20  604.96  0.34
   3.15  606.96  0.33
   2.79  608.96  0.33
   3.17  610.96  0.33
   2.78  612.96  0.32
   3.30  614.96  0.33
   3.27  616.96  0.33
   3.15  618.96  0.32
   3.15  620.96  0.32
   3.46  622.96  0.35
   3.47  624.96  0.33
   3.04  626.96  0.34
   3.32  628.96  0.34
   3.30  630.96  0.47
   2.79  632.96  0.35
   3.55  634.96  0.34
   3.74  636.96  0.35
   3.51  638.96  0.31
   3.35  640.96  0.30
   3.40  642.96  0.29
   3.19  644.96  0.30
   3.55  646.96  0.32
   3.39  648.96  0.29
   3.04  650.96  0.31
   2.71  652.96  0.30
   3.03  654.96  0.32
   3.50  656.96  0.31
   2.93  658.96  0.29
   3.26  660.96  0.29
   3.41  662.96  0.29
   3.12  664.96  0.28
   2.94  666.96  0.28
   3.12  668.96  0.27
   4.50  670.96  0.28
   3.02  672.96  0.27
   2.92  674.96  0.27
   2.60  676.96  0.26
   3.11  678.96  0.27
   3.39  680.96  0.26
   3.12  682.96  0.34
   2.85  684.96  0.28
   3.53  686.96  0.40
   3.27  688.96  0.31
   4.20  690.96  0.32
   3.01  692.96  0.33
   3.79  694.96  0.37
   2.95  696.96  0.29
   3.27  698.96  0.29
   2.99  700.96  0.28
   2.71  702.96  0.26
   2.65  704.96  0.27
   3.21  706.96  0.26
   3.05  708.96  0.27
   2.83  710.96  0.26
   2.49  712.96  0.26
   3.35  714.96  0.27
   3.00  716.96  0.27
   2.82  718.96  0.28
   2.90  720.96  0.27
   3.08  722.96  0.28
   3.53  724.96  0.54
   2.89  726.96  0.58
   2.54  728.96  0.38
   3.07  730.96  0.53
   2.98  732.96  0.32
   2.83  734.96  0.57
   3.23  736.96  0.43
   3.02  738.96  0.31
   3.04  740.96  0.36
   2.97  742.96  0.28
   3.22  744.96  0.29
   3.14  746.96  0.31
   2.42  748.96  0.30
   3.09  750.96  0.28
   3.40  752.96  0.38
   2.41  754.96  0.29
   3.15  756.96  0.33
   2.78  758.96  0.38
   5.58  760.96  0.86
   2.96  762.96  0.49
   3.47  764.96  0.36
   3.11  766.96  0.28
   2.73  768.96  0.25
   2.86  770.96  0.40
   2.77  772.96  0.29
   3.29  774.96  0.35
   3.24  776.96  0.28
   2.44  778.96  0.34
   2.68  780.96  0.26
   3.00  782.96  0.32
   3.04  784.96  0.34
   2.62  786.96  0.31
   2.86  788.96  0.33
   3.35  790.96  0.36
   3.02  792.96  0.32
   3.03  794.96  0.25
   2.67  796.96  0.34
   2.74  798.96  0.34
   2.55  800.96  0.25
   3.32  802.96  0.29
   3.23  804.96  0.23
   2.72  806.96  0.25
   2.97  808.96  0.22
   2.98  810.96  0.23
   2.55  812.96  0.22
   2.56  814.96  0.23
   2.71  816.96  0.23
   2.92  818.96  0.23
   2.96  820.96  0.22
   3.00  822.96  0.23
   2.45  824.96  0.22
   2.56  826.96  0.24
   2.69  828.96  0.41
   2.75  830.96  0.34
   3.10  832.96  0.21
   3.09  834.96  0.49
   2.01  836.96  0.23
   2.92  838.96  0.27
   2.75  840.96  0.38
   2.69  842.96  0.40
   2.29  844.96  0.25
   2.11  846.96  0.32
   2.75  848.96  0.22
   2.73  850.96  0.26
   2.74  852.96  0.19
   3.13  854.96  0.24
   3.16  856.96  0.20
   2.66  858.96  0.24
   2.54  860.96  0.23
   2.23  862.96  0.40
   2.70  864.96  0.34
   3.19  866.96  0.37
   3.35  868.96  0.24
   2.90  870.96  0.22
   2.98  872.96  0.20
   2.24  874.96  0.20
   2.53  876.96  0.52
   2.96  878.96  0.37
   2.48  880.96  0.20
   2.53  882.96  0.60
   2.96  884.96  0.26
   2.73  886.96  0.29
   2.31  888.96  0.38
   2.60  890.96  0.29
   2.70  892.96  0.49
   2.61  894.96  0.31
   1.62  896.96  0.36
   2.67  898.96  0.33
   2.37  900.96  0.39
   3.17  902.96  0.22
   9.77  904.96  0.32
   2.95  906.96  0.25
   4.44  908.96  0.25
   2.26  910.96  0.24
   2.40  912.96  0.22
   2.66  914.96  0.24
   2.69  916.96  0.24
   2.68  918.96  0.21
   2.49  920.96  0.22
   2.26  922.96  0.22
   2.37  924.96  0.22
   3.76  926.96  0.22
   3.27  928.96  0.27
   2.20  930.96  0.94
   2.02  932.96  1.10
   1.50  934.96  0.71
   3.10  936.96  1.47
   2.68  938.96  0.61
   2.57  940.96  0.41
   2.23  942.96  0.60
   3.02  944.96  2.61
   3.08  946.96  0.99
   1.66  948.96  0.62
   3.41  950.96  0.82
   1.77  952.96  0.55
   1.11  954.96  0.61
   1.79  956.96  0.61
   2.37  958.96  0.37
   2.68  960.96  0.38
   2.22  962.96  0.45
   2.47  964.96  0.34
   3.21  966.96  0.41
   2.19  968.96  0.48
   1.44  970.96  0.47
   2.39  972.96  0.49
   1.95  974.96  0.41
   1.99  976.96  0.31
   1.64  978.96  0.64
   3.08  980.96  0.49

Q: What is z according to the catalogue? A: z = 0.38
